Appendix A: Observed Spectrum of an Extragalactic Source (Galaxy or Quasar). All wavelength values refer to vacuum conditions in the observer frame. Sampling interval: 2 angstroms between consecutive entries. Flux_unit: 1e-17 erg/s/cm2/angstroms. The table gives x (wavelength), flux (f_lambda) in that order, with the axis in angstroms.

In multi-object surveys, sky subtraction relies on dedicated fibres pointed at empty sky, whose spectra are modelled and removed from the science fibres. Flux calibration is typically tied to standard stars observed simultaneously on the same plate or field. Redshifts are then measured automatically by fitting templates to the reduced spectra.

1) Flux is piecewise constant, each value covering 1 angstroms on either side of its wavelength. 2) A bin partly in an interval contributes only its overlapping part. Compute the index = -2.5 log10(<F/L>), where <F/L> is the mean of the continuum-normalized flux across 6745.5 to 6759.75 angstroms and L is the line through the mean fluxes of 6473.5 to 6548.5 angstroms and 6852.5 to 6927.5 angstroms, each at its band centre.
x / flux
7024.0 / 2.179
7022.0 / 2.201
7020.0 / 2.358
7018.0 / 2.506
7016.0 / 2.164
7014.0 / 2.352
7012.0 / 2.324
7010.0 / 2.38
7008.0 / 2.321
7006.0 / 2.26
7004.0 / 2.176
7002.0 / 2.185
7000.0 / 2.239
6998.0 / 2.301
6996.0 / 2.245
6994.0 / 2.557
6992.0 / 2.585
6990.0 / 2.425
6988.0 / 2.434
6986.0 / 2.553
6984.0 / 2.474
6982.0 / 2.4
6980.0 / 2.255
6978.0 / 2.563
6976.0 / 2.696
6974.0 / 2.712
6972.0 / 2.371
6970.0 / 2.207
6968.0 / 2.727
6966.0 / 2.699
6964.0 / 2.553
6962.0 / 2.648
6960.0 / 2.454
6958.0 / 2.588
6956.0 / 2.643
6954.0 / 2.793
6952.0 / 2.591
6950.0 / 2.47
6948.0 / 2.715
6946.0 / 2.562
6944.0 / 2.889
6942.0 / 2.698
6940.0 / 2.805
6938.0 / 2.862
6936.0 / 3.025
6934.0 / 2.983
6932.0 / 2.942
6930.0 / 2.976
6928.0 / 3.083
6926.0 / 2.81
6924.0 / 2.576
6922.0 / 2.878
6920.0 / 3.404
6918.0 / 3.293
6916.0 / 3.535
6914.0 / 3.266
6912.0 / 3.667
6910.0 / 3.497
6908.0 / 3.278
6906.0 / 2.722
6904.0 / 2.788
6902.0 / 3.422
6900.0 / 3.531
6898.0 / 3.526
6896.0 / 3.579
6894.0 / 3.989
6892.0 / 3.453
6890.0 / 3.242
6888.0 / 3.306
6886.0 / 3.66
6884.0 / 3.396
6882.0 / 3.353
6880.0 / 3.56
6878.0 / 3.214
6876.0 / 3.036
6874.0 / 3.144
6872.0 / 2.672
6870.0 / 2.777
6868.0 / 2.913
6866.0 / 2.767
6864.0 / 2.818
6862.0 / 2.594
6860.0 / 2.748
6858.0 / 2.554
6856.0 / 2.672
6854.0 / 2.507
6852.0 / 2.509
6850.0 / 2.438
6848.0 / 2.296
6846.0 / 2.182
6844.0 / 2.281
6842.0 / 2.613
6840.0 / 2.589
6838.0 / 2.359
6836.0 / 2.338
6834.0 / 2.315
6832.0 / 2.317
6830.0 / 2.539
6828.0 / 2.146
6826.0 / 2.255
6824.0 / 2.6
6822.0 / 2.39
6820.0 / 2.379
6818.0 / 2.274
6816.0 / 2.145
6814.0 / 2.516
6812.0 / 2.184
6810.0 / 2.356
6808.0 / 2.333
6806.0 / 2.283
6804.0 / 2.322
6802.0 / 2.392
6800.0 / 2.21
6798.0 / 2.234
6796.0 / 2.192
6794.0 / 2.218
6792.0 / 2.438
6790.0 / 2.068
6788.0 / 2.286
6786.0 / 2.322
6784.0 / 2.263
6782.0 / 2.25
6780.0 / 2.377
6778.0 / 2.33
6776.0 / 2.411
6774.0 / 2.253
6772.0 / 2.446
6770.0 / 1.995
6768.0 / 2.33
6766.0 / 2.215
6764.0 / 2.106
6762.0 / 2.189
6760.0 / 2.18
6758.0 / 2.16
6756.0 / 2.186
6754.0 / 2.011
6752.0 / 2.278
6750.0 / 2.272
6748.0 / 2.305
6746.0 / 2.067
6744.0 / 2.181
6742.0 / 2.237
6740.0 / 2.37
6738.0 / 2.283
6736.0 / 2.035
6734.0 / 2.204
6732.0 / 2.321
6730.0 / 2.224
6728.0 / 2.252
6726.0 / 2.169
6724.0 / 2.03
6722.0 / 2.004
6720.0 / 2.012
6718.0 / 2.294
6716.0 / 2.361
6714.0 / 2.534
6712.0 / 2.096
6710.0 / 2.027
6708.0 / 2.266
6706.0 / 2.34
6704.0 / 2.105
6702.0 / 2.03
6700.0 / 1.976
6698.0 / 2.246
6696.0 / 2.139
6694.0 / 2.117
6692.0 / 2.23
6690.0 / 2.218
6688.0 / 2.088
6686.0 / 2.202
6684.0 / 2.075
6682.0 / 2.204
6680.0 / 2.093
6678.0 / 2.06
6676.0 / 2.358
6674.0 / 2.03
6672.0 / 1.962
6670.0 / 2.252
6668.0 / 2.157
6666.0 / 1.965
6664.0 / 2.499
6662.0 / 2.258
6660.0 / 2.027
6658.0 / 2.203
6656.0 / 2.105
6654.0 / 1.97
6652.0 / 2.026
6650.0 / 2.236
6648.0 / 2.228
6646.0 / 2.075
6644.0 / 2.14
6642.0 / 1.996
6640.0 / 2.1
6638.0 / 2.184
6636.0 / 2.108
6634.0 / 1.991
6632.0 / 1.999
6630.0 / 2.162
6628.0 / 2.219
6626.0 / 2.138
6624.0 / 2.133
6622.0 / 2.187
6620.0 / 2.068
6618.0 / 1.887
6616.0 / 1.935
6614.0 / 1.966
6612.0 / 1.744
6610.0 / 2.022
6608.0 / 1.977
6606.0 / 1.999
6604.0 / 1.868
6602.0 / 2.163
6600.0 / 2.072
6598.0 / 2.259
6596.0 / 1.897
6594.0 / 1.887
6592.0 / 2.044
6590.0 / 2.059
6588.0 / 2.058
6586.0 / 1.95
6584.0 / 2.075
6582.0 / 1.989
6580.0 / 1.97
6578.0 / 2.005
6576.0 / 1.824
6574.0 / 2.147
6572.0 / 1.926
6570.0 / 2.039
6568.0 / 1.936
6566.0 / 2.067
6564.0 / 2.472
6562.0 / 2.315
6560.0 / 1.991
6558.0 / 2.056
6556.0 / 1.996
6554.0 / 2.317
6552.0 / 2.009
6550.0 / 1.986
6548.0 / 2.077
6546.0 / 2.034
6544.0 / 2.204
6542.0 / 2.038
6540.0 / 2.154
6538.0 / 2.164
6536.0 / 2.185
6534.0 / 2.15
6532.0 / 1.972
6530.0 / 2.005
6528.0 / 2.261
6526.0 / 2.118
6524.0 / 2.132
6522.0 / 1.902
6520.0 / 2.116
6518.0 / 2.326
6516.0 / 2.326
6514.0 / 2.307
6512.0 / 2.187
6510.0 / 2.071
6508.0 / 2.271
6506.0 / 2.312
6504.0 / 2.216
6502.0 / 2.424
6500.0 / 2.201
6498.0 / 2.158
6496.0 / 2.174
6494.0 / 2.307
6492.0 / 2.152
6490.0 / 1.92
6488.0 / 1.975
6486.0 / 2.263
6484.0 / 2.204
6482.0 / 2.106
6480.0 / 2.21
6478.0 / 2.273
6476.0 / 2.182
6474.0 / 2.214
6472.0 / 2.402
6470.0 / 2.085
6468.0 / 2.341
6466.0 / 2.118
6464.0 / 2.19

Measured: 0.26 mag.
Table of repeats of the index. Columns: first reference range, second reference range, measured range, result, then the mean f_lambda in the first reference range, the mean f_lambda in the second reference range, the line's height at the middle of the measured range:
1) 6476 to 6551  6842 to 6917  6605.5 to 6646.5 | 0.186 mag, 2.16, 3.05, 2.43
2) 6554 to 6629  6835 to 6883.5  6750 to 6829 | 0.121 mag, 2.04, 2.71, 2.54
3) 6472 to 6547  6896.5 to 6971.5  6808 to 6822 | 0.171 mag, 2.17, 2.92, 2.71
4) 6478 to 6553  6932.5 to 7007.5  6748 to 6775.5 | 0.076 mag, 2.15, 2.55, 2.37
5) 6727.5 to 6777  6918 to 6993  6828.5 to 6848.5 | 0.017 mag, 2.22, 2.69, 2.42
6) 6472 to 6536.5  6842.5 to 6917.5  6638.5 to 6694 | 0.193 mag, 2.18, 3.05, 2.55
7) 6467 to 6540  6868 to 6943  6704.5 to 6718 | 0.190 mag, 2.18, 3.18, 2.7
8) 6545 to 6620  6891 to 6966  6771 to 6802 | 0.140 mag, 2.03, 3.01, 2.61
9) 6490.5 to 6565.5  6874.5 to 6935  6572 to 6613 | 0.176 mag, 2.16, 3.26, 2.35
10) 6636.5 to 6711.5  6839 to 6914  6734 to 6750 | 0.102 mag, 2.14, 3.01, 2.43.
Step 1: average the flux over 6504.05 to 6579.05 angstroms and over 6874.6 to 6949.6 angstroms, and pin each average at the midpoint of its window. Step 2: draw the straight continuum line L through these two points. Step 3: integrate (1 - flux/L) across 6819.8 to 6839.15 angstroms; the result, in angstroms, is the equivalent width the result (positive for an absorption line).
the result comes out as 3.8 angstroms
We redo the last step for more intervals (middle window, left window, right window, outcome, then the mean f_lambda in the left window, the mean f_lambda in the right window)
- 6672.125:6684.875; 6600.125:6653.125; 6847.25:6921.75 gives 0.8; 2.06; 3.11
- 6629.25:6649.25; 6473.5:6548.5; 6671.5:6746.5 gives 0.6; 2.17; 2.17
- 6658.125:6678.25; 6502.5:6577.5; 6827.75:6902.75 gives 2.2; 2.13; 2.88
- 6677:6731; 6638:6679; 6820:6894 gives 2.6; 2.13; 2.75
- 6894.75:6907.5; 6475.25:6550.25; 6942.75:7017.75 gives -4.5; 2.16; 2.47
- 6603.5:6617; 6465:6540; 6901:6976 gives 2.4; 2.18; 2.87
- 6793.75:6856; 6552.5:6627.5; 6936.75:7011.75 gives -0.6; 2.04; 2.51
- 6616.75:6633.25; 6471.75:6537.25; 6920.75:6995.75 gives 1.5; 2.18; 2.65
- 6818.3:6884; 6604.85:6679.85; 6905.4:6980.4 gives -0.5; 2.09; 2.83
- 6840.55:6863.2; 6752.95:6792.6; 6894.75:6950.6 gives 1.6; 2.24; 3.07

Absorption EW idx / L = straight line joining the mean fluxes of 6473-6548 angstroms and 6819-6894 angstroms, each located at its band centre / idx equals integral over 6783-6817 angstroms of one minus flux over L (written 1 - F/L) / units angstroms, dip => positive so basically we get 4.7 angstroms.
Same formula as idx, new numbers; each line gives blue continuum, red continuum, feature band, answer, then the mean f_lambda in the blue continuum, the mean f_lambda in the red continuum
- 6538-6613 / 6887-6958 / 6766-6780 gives 1.8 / 2.05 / 3.07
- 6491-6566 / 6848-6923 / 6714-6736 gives 4.0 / 2.16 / 3.12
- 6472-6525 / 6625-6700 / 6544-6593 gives 2.5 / 2.19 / 2.13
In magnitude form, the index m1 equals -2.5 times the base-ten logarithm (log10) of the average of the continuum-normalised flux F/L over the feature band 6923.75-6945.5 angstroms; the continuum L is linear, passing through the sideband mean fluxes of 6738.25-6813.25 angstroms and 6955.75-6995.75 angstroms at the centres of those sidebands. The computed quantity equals -0.17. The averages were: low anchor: 2.25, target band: 2.88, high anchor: 2.52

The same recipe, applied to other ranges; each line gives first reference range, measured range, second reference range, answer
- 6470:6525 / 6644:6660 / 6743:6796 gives 0.05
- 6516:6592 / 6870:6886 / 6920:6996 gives -0.25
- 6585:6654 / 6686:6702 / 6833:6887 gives 0.06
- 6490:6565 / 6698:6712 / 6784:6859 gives 0.07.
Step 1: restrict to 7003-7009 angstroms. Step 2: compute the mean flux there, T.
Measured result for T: 2.25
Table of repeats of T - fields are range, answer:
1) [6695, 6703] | 2.1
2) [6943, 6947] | 2.73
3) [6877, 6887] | 3.44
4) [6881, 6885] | 3.37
